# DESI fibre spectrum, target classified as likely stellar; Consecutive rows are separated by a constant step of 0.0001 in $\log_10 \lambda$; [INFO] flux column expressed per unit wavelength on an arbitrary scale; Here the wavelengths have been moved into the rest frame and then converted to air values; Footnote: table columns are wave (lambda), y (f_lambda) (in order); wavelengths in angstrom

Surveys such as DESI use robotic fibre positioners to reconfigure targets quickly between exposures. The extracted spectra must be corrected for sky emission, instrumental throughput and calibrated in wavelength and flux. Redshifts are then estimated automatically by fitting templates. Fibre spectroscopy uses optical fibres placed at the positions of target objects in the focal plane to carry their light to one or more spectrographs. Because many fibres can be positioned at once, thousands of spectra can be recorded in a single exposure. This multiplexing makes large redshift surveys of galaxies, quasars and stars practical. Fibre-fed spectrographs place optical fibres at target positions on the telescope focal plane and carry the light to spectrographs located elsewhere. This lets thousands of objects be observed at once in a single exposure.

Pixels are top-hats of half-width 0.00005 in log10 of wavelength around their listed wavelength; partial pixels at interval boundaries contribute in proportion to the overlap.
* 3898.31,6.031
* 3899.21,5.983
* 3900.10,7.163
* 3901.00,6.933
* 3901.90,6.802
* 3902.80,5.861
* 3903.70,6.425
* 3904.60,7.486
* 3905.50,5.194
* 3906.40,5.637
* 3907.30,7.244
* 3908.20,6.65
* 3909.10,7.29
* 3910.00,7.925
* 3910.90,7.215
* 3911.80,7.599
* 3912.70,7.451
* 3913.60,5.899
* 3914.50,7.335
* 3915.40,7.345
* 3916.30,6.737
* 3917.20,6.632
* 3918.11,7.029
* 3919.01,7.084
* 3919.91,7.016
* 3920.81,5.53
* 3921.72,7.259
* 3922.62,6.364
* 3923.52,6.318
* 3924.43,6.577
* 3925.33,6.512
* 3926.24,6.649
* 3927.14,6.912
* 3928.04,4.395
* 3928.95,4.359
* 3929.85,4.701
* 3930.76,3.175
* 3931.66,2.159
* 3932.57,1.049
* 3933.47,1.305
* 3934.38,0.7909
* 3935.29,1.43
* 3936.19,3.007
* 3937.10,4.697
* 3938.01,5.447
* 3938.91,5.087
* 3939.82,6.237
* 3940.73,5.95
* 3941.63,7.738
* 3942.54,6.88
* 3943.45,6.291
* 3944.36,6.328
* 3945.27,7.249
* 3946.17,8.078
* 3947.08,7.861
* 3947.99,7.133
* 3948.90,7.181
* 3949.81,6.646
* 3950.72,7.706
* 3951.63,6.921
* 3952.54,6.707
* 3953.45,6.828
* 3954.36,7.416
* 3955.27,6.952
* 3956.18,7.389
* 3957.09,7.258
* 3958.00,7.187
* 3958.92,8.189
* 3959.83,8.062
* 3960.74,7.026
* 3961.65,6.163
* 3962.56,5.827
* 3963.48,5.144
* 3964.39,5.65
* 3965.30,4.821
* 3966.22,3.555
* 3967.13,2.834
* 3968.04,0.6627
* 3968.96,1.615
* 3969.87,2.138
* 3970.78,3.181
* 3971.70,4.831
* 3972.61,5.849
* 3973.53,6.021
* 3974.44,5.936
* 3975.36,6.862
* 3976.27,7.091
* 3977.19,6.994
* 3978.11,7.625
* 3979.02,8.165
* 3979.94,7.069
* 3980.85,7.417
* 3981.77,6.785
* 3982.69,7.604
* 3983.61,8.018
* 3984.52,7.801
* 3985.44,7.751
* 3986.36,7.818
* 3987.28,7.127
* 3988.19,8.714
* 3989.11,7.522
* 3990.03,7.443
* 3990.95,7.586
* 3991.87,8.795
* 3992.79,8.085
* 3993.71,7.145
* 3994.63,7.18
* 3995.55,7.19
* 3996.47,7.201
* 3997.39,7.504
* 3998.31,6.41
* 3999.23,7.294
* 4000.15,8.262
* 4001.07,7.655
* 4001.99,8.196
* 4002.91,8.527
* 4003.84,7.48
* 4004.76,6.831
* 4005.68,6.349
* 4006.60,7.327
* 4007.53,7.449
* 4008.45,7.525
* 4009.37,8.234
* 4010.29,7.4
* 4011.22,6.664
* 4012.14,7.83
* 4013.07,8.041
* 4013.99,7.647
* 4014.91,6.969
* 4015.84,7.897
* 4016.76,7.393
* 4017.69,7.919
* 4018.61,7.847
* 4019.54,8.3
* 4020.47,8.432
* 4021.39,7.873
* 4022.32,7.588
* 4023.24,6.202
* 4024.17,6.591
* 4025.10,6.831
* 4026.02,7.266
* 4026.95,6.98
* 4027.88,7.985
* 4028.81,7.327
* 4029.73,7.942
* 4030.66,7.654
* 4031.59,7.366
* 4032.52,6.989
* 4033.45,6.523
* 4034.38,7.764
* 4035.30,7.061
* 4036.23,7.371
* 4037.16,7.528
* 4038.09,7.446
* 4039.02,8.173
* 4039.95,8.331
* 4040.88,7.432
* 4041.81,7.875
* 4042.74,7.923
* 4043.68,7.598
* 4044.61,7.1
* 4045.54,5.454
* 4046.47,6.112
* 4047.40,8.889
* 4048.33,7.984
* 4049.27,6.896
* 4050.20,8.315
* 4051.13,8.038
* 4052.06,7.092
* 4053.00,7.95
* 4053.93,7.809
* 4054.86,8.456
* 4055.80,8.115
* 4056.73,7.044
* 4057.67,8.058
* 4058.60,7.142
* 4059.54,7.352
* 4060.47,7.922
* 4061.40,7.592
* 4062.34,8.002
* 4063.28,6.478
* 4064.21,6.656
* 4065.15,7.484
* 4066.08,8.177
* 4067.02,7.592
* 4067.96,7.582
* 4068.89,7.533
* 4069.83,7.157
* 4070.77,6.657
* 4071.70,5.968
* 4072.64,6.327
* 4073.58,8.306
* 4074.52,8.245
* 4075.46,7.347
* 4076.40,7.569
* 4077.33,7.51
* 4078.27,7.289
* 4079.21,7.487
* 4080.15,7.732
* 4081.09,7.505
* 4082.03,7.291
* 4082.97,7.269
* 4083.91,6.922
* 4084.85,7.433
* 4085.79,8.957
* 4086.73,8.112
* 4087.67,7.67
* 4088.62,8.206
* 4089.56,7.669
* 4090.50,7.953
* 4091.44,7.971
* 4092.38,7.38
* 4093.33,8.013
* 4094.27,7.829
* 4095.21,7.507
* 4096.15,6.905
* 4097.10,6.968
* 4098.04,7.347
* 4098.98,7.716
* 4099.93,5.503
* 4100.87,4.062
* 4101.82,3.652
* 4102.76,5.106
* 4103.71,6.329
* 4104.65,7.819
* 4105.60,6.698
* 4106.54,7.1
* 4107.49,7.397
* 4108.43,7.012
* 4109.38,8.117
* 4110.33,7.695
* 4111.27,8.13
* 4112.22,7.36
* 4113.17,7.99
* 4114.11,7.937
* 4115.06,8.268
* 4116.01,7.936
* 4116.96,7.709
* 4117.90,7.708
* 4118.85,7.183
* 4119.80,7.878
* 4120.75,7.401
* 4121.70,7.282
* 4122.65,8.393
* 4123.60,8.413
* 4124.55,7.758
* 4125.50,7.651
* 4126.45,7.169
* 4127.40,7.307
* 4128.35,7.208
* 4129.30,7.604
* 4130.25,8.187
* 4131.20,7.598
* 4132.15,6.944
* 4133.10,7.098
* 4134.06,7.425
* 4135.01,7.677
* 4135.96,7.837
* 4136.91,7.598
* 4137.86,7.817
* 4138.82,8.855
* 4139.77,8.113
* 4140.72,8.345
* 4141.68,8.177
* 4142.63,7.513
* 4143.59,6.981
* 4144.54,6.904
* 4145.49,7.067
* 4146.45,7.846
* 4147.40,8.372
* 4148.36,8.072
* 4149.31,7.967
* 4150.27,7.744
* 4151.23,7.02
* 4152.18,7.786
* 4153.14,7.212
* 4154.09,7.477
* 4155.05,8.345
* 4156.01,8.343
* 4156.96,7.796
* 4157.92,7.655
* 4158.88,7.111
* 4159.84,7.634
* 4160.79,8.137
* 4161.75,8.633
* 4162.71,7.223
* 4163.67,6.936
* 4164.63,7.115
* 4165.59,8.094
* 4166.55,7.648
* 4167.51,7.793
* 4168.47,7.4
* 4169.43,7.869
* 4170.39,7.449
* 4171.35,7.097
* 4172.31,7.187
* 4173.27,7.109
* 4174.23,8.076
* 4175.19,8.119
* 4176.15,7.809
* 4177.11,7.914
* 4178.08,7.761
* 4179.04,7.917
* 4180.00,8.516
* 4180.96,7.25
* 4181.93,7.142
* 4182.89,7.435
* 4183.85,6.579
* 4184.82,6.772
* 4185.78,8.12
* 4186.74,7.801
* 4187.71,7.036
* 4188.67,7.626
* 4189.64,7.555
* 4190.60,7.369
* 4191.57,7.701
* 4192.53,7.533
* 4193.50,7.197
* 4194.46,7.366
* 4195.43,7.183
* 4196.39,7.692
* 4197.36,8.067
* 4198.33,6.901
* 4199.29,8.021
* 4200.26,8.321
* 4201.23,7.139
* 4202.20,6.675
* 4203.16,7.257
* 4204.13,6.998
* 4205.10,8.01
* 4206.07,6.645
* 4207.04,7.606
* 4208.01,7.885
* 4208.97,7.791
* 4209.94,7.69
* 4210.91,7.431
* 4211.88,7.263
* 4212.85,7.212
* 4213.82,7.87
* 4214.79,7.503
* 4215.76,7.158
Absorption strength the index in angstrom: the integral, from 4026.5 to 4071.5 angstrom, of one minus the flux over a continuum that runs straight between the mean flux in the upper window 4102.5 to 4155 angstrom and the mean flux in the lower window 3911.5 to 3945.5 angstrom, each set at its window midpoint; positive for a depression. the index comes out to -4.79 angstrom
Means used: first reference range 5.52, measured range 7.49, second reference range 7.6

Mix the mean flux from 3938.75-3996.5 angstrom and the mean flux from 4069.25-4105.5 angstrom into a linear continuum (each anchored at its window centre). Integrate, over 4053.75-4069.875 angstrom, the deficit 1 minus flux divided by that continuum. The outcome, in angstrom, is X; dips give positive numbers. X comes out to -1.2 angstrom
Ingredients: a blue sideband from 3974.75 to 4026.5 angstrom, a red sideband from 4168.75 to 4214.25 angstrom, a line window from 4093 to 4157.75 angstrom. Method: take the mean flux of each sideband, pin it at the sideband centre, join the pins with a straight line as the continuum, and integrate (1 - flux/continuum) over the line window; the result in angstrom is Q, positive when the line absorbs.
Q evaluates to 0.4 angstrom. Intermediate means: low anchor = 7.51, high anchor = 7.51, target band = 7.46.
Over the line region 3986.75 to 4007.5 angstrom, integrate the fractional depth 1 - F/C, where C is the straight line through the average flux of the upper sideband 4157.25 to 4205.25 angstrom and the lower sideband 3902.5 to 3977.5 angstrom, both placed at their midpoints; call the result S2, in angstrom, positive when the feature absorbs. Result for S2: -4.2 angstrom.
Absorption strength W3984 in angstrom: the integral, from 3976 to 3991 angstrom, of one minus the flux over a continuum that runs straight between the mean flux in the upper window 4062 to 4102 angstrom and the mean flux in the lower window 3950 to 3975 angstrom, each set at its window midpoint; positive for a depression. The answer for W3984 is -4.1 angstrom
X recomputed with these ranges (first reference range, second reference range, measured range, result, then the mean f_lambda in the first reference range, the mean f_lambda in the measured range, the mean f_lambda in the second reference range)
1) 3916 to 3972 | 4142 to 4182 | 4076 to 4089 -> -1.4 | 5.58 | 7.64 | 7.65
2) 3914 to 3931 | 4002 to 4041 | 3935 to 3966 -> 0.8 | 6.24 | 6.43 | 7.49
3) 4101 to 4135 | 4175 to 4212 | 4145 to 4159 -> -0.6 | 7.35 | 7.74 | 7.51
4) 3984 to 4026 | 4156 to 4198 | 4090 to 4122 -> 1.5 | 7.55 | 7.2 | 7.57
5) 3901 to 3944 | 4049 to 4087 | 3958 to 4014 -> -1.6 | 5.77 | 6.74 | 7.52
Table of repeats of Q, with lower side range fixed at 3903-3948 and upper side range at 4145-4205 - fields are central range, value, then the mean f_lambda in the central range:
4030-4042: -1.6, 7.5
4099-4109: 1.3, 6.16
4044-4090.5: -4.5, 7.5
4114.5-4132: -1.1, 7.69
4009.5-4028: -2.8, 7.49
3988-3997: -1.9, 7.65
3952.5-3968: -0.1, 6.13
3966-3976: 3.5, 4.03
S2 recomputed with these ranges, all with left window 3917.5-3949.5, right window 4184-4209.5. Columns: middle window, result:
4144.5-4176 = -2.05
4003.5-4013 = -2.02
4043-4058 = -2.80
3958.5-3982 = 0.76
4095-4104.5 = 0.85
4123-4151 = -2.72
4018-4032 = -2.97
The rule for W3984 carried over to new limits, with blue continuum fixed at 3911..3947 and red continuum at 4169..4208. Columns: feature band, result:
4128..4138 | -0.6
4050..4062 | -2.2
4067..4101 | -3.2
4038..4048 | -1.6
